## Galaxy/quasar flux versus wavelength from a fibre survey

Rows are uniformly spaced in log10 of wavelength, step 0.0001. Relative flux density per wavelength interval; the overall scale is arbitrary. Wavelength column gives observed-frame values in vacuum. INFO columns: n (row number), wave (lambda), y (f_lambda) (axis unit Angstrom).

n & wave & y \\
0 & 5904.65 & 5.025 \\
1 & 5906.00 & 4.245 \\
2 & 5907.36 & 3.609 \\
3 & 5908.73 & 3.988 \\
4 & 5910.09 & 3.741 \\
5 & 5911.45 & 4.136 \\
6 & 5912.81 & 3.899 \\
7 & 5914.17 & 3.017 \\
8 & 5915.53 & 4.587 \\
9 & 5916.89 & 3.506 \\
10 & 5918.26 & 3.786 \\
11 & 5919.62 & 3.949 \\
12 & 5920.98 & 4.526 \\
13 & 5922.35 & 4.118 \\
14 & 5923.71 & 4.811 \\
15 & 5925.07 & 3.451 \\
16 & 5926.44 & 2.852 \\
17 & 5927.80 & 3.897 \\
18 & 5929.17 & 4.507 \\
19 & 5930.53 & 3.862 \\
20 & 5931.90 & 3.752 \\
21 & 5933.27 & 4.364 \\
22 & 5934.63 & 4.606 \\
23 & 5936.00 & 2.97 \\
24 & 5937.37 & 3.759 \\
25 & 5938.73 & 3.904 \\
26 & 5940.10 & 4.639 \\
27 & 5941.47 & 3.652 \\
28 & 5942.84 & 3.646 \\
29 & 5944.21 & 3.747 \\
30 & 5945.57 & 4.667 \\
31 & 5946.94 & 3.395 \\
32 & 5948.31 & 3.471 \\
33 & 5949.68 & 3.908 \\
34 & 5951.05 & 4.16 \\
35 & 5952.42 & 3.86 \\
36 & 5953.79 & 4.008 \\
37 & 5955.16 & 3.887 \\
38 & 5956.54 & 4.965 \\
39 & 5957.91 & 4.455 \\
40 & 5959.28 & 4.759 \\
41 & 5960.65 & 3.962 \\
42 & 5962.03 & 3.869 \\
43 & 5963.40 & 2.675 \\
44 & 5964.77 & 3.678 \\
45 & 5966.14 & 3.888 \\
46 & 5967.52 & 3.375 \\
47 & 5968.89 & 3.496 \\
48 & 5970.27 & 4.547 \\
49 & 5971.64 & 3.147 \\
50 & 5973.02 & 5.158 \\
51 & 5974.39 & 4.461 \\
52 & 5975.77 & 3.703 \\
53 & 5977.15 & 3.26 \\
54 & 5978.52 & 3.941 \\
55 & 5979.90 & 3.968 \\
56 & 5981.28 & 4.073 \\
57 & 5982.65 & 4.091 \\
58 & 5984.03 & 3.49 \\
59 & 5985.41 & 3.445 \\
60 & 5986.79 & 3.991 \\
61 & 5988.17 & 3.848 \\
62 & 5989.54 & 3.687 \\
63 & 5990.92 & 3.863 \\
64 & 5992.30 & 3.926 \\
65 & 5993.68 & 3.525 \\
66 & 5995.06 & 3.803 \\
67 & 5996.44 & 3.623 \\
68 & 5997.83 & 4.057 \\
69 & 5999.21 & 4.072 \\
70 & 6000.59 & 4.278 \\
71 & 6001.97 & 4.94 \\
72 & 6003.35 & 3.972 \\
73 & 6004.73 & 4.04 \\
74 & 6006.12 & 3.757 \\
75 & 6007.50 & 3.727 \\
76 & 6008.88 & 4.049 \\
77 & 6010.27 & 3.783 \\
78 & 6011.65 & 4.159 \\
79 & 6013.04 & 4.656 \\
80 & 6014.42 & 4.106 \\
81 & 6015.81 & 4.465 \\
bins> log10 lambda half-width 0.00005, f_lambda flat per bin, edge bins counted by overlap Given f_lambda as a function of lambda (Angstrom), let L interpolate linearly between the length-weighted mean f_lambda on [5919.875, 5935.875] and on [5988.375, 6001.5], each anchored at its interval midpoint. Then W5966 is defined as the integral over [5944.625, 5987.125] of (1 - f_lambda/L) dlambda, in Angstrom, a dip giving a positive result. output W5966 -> 0.2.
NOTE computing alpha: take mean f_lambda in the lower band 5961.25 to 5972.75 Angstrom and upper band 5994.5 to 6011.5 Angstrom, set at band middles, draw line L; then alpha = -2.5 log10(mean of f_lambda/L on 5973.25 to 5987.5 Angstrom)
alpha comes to -0.03 mag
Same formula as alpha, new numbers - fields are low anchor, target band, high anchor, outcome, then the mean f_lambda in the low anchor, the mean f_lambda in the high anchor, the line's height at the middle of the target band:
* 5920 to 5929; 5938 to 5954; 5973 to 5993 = 0.01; 3.97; 3.89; 3.94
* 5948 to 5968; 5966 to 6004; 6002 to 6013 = 0.02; 3.94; 4.03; 3.99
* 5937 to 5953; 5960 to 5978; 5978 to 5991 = 0.02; 3.91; 3.84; 3.86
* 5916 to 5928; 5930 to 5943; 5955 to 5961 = 0.05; 3.89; 4.47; 4.12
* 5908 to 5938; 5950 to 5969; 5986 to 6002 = -0.01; 3.91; 3.92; 3.92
